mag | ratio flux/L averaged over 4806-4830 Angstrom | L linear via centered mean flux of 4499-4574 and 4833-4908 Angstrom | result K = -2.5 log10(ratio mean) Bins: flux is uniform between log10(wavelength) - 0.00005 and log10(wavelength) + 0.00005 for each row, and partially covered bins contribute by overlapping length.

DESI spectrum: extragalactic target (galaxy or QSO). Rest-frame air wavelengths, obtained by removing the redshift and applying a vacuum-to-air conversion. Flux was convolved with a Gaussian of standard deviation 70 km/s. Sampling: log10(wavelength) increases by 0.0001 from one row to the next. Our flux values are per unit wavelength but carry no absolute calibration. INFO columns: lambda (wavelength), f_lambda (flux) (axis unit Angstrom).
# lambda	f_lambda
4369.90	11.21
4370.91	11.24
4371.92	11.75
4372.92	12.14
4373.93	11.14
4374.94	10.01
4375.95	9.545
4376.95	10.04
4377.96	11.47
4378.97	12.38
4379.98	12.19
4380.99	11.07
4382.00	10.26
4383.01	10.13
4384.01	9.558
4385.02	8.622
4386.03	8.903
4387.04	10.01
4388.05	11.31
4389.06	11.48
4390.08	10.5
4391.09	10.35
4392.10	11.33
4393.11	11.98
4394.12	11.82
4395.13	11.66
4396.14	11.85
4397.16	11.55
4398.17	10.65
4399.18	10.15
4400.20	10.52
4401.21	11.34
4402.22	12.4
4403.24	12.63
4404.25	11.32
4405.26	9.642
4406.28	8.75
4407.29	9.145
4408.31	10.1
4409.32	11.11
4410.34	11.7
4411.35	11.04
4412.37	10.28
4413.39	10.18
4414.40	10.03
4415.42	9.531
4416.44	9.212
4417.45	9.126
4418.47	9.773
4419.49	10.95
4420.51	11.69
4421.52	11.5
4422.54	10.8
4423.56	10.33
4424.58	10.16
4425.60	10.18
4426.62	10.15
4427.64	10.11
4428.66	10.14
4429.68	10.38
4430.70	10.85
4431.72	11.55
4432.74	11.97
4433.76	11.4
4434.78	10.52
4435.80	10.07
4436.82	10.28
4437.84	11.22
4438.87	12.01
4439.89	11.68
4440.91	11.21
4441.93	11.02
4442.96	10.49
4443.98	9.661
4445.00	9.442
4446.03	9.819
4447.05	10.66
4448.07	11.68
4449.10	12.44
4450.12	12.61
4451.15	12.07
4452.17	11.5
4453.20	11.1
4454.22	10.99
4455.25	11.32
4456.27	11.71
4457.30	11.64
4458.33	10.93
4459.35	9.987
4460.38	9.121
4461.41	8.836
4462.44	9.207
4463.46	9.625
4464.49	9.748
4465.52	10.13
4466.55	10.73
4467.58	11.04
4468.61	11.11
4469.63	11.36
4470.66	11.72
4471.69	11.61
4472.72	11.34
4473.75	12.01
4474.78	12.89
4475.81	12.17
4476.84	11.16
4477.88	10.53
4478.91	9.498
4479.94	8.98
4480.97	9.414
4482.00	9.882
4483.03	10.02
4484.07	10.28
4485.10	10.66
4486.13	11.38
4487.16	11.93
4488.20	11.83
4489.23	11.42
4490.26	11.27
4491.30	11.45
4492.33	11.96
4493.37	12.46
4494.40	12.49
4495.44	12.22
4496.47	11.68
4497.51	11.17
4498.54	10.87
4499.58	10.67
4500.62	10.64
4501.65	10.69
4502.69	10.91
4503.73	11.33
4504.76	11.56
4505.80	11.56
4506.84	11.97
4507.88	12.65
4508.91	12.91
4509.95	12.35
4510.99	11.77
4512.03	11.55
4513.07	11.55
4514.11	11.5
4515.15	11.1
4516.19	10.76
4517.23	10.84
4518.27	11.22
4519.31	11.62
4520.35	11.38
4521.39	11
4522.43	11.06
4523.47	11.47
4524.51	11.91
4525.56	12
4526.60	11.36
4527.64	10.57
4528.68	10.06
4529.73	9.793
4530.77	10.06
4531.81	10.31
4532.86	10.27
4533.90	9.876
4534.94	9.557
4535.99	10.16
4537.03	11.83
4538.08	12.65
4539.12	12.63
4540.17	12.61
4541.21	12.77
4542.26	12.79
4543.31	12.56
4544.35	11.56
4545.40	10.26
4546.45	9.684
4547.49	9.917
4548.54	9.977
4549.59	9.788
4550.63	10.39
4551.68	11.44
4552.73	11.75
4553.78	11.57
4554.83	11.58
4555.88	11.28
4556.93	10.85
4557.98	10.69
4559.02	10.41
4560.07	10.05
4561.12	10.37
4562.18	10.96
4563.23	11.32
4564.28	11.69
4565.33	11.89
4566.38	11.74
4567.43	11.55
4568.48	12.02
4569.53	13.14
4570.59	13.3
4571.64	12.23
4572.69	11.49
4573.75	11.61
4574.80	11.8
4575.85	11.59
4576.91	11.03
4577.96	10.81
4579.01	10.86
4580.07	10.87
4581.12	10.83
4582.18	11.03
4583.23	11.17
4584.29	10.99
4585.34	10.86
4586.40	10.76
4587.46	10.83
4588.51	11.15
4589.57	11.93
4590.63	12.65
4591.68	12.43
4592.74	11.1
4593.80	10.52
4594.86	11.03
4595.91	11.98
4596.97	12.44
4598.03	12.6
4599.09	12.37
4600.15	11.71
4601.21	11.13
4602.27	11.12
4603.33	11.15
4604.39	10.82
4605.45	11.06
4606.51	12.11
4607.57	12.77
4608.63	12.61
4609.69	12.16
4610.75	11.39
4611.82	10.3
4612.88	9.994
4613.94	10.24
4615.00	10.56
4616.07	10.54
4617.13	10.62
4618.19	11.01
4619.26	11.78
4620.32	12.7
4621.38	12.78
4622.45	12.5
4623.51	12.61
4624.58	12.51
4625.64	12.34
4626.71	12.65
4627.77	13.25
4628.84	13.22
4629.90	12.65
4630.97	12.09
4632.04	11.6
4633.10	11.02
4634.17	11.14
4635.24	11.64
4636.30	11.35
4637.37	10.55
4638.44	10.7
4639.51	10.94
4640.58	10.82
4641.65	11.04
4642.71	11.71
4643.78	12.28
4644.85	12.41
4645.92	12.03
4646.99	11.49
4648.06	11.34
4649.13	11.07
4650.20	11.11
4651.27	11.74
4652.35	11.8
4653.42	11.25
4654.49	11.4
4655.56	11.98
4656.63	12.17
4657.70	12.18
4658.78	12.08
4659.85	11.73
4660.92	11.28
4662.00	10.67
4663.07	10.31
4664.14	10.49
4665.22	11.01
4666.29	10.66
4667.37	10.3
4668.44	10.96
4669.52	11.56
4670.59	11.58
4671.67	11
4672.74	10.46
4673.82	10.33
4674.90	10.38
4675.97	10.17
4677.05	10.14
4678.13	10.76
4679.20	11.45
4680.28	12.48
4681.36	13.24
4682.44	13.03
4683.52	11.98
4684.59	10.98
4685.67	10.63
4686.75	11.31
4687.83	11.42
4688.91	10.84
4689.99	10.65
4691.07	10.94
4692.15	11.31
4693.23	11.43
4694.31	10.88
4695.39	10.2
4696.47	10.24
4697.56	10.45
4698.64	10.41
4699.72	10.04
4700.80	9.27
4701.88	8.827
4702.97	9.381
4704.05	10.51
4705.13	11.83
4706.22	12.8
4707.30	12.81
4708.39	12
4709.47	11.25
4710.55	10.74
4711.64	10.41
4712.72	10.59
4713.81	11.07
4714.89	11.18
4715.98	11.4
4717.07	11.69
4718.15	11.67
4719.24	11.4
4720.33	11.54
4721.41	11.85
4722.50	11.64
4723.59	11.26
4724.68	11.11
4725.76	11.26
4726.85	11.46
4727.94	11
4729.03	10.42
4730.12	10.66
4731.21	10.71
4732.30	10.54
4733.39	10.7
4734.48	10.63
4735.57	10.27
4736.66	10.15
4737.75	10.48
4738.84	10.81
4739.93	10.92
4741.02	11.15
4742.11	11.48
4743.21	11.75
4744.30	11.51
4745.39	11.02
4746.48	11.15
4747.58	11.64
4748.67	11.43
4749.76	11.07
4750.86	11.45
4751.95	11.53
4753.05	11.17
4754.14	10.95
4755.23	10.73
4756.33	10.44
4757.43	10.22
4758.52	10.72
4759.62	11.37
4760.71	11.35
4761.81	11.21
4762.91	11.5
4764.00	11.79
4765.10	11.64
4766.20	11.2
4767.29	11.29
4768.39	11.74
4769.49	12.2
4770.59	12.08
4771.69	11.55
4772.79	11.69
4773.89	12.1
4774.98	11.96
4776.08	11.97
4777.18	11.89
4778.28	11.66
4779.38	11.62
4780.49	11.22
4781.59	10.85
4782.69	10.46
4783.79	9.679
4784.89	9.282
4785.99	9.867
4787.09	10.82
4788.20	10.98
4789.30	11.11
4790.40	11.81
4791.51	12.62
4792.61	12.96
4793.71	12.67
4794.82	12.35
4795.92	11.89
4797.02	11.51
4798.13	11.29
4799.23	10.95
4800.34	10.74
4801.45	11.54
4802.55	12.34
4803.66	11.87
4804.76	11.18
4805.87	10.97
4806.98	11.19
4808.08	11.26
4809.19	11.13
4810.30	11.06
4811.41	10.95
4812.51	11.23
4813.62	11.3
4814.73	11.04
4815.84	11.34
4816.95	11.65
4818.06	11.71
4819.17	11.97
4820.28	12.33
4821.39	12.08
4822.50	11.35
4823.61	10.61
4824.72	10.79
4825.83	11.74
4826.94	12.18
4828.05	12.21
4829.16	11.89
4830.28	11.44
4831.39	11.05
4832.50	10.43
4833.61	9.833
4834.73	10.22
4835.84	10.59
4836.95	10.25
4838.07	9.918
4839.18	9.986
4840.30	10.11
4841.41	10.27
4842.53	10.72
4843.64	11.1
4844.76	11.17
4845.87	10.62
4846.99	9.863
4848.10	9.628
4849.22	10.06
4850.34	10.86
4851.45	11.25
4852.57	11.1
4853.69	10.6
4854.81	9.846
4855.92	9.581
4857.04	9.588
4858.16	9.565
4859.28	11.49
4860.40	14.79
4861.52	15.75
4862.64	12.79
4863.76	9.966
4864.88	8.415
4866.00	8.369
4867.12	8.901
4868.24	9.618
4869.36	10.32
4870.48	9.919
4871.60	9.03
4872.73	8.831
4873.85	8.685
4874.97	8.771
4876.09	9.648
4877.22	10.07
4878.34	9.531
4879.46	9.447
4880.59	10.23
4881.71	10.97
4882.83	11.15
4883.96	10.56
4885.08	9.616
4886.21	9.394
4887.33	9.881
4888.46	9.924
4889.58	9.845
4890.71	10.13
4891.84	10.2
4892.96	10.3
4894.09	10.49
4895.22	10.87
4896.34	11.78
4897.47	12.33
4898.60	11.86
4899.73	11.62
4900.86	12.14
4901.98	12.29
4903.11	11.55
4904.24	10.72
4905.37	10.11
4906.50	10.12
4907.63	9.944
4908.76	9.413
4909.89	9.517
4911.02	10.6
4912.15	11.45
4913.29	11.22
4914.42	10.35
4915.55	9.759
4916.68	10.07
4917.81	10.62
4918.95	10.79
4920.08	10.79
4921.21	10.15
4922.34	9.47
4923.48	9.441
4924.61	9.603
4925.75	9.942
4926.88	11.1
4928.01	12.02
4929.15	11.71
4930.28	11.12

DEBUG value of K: -0.09 mag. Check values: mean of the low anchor 11.3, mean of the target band 11.5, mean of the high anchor 10.4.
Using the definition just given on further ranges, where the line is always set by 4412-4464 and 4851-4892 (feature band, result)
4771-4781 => -0.14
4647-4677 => -0.07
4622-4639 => -0.15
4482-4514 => -0.09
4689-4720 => -0.05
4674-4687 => -0.10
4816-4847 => -0.08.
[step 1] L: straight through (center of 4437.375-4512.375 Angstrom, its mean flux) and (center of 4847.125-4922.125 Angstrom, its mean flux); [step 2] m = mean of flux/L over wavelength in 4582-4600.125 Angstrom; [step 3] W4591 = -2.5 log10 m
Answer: -0.060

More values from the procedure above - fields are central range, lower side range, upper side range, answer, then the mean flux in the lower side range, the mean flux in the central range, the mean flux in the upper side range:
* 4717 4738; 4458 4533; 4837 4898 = -0.042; 11.1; 11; 10.3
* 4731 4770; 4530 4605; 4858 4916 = -0.029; 11.3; 11.1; 10.5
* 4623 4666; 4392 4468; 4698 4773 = -0.061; 10.7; 11.6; 11.1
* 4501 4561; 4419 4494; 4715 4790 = -0.022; 10.9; 11.2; 11.2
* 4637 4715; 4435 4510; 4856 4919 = -0.037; 11.1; 11.1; 10.4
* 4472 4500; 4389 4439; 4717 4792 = -0.035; 10.7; 11.2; 11.2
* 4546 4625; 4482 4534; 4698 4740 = -0.022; 11.3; 11.4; 10.9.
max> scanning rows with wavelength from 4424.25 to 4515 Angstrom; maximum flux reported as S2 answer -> 12.91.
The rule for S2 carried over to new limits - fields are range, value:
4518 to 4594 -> 13.3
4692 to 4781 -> 12.81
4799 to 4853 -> 12.34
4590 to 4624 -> 12.78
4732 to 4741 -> 10.92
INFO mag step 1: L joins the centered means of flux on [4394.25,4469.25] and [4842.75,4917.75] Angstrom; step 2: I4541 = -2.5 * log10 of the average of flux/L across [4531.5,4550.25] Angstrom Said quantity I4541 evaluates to -0.04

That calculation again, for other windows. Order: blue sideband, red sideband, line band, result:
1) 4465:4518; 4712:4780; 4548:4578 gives -0.006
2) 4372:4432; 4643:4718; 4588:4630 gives -0.069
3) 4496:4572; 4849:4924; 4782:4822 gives -0.073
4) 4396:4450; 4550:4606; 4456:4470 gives 0.055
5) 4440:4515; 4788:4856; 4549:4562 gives 0.027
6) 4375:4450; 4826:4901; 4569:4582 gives -0.096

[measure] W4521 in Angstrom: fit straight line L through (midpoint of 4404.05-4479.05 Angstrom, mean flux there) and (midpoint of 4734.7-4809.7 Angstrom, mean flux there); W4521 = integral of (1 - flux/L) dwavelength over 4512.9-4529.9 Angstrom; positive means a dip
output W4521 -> -0.5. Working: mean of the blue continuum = 10.7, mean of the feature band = 11.1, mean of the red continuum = 11.3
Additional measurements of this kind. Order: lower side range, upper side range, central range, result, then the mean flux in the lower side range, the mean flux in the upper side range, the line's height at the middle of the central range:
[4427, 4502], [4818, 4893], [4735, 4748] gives -0.5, 11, 10.5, 10.6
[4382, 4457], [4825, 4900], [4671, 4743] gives -2.9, 10.8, 10.5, 10.6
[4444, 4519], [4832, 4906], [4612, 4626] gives -0.8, 11.1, 10.4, 10.9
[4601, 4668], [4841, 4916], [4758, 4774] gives -0.9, 11.5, 10.5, 10.9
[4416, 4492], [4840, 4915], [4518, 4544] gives -1.3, 10.8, 10.5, 10.7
